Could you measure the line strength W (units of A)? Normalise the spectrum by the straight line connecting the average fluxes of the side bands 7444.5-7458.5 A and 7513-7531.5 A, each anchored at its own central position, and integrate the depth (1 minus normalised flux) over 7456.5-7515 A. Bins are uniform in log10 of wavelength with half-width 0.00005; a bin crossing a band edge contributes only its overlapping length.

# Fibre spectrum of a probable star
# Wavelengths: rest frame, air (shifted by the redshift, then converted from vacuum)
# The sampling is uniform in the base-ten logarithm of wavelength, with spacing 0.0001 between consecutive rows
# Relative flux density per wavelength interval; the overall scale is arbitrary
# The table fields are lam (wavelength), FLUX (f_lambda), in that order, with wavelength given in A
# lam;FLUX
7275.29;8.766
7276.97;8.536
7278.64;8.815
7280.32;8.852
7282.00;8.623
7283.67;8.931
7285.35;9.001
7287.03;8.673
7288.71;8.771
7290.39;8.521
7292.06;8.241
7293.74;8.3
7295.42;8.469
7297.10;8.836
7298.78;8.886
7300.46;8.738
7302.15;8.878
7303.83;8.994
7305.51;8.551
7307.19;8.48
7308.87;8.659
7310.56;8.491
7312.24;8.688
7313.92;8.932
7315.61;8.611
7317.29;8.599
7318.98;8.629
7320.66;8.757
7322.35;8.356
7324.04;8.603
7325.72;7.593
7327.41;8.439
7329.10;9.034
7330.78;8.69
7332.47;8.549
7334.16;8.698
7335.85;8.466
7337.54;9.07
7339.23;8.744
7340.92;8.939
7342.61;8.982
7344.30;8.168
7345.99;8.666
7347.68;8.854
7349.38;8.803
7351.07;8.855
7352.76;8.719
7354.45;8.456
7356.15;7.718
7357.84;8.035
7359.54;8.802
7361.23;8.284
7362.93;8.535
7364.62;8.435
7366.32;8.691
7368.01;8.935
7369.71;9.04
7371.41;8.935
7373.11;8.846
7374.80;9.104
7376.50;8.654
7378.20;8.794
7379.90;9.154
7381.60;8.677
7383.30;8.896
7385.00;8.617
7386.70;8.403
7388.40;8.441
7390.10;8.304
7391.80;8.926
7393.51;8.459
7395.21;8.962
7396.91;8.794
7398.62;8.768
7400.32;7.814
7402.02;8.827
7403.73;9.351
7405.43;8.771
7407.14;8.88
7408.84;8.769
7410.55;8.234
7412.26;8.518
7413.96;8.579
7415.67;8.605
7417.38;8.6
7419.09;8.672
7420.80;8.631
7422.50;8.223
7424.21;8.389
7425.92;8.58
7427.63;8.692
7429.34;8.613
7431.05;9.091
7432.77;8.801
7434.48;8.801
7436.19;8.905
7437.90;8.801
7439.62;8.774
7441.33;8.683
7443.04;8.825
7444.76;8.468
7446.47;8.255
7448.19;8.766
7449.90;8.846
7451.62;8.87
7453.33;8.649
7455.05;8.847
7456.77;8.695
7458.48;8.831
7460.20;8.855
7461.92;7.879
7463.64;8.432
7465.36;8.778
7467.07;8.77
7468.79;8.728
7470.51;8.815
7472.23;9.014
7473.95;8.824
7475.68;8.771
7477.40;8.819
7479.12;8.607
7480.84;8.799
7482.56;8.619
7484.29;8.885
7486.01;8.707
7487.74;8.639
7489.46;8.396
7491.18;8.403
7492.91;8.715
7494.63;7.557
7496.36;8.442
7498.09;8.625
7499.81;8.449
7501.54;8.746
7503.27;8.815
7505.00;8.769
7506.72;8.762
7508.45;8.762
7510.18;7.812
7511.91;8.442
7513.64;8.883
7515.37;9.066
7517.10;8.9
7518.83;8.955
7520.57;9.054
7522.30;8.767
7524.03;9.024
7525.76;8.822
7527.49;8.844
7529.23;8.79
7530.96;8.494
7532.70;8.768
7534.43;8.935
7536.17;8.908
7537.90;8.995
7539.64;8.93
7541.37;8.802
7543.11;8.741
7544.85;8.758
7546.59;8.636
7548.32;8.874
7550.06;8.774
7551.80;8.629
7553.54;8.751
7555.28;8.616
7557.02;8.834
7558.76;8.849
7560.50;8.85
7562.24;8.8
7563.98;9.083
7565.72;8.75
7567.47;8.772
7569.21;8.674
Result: 1.1 A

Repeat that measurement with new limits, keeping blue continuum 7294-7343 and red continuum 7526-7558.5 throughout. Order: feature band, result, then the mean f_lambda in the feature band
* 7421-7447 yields 0.2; 8.67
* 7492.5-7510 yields 0.5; 8.53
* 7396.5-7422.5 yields 0.2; 8.64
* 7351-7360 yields 0.3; 8.38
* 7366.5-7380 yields -0.3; 8.91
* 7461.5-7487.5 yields 0.1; 8.71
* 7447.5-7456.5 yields -0.1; 8.79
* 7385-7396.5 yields 0.1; 8.6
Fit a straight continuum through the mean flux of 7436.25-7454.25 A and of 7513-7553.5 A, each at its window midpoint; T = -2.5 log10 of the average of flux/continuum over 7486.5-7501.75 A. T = 0.04 mag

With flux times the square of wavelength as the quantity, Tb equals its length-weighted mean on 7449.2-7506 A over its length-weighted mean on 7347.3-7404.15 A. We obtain 1.0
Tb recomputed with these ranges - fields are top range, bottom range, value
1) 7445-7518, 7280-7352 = 1.04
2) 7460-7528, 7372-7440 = 1.02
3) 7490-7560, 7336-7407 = 1.05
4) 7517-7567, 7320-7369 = 1.08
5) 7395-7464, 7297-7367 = 1.03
